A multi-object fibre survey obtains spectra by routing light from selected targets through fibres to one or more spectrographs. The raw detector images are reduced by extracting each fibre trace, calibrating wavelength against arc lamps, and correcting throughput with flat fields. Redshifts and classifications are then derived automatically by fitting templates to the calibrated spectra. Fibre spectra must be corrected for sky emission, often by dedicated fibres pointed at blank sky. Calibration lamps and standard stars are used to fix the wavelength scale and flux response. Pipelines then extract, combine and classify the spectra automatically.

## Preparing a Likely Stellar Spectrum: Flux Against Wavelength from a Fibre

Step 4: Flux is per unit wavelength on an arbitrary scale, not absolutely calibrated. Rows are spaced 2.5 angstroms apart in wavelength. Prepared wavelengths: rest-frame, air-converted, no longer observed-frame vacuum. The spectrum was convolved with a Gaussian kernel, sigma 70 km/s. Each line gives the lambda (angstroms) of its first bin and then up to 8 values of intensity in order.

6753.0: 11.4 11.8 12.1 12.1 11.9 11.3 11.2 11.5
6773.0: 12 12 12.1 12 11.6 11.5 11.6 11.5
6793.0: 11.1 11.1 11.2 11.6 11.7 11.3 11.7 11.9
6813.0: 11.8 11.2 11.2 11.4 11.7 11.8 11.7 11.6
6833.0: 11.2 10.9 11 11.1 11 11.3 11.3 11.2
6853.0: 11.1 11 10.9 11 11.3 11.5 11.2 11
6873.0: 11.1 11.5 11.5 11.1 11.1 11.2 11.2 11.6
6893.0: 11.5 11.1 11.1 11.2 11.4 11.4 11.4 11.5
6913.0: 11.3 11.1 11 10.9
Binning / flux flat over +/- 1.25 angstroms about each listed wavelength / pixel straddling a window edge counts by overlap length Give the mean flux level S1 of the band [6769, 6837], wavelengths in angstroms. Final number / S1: 11.5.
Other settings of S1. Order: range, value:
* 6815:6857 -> 11.3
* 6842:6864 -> 11.1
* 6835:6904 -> 11.2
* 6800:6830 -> 11.6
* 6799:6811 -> 11.6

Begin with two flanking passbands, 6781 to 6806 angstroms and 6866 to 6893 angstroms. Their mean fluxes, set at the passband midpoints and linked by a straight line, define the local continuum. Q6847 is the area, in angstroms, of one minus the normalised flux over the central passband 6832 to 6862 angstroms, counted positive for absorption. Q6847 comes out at 0.7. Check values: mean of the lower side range 11.4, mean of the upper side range 11.3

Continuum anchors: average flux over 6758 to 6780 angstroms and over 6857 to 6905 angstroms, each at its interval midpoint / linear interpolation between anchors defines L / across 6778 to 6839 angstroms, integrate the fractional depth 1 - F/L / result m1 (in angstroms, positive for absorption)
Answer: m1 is 0.6 angstroms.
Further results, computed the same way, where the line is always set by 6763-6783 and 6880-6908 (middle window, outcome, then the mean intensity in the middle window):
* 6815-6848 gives 0.6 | 11.3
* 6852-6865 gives 0.4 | 11.1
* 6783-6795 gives 0.3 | 11.4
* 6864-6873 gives 0.1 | 11.2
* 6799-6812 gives 0.0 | 11.6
